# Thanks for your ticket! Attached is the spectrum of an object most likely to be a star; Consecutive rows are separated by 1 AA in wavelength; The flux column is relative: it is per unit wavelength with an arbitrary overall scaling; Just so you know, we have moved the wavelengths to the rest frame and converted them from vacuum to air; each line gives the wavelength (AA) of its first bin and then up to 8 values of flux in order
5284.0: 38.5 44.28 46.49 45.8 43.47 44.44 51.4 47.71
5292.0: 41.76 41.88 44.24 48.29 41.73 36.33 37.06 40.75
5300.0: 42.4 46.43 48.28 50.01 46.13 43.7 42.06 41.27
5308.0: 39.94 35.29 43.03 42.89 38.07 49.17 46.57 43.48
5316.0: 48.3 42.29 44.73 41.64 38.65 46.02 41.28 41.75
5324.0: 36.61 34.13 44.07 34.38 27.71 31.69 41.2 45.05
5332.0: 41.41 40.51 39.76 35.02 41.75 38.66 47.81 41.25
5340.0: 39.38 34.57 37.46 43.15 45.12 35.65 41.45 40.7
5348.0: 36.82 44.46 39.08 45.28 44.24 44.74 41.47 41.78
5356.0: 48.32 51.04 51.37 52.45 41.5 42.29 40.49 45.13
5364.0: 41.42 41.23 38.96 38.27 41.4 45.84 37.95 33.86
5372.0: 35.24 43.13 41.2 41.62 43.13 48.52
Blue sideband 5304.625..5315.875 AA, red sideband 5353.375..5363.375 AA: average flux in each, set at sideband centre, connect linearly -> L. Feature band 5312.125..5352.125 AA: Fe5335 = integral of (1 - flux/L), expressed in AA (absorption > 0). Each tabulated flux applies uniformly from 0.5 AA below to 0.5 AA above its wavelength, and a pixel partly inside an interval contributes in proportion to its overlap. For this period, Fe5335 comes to 2.8 AA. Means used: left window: 42.5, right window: 45.6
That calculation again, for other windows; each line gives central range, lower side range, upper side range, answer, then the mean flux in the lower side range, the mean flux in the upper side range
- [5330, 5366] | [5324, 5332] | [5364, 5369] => -3.02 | 37.2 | 40.7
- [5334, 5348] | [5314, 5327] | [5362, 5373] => 0.35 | 41.8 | 40.1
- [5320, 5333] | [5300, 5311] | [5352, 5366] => 1.51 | 43.5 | 44.6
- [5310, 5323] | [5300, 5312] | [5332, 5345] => -0.37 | 43.3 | 40.2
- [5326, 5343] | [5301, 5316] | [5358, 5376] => 1.56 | 43.8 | 41.6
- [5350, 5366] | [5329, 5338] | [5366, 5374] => -1.90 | 40.3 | 39.5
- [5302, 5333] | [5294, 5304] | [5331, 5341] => 0.45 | 43.6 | 40.5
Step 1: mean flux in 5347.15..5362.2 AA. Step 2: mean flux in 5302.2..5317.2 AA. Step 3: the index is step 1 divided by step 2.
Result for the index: 1.0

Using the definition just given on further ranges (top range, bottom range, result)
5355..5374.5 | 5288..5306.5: 0.97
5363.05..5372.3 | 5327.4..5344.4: 1.01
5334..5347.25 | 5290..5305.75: 0.91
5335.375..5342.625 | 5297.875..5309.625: 0.93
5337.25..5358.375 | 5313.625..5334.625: 1.05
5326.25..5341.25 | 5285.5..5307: 0.88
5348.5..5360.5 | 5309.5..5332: 1.11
